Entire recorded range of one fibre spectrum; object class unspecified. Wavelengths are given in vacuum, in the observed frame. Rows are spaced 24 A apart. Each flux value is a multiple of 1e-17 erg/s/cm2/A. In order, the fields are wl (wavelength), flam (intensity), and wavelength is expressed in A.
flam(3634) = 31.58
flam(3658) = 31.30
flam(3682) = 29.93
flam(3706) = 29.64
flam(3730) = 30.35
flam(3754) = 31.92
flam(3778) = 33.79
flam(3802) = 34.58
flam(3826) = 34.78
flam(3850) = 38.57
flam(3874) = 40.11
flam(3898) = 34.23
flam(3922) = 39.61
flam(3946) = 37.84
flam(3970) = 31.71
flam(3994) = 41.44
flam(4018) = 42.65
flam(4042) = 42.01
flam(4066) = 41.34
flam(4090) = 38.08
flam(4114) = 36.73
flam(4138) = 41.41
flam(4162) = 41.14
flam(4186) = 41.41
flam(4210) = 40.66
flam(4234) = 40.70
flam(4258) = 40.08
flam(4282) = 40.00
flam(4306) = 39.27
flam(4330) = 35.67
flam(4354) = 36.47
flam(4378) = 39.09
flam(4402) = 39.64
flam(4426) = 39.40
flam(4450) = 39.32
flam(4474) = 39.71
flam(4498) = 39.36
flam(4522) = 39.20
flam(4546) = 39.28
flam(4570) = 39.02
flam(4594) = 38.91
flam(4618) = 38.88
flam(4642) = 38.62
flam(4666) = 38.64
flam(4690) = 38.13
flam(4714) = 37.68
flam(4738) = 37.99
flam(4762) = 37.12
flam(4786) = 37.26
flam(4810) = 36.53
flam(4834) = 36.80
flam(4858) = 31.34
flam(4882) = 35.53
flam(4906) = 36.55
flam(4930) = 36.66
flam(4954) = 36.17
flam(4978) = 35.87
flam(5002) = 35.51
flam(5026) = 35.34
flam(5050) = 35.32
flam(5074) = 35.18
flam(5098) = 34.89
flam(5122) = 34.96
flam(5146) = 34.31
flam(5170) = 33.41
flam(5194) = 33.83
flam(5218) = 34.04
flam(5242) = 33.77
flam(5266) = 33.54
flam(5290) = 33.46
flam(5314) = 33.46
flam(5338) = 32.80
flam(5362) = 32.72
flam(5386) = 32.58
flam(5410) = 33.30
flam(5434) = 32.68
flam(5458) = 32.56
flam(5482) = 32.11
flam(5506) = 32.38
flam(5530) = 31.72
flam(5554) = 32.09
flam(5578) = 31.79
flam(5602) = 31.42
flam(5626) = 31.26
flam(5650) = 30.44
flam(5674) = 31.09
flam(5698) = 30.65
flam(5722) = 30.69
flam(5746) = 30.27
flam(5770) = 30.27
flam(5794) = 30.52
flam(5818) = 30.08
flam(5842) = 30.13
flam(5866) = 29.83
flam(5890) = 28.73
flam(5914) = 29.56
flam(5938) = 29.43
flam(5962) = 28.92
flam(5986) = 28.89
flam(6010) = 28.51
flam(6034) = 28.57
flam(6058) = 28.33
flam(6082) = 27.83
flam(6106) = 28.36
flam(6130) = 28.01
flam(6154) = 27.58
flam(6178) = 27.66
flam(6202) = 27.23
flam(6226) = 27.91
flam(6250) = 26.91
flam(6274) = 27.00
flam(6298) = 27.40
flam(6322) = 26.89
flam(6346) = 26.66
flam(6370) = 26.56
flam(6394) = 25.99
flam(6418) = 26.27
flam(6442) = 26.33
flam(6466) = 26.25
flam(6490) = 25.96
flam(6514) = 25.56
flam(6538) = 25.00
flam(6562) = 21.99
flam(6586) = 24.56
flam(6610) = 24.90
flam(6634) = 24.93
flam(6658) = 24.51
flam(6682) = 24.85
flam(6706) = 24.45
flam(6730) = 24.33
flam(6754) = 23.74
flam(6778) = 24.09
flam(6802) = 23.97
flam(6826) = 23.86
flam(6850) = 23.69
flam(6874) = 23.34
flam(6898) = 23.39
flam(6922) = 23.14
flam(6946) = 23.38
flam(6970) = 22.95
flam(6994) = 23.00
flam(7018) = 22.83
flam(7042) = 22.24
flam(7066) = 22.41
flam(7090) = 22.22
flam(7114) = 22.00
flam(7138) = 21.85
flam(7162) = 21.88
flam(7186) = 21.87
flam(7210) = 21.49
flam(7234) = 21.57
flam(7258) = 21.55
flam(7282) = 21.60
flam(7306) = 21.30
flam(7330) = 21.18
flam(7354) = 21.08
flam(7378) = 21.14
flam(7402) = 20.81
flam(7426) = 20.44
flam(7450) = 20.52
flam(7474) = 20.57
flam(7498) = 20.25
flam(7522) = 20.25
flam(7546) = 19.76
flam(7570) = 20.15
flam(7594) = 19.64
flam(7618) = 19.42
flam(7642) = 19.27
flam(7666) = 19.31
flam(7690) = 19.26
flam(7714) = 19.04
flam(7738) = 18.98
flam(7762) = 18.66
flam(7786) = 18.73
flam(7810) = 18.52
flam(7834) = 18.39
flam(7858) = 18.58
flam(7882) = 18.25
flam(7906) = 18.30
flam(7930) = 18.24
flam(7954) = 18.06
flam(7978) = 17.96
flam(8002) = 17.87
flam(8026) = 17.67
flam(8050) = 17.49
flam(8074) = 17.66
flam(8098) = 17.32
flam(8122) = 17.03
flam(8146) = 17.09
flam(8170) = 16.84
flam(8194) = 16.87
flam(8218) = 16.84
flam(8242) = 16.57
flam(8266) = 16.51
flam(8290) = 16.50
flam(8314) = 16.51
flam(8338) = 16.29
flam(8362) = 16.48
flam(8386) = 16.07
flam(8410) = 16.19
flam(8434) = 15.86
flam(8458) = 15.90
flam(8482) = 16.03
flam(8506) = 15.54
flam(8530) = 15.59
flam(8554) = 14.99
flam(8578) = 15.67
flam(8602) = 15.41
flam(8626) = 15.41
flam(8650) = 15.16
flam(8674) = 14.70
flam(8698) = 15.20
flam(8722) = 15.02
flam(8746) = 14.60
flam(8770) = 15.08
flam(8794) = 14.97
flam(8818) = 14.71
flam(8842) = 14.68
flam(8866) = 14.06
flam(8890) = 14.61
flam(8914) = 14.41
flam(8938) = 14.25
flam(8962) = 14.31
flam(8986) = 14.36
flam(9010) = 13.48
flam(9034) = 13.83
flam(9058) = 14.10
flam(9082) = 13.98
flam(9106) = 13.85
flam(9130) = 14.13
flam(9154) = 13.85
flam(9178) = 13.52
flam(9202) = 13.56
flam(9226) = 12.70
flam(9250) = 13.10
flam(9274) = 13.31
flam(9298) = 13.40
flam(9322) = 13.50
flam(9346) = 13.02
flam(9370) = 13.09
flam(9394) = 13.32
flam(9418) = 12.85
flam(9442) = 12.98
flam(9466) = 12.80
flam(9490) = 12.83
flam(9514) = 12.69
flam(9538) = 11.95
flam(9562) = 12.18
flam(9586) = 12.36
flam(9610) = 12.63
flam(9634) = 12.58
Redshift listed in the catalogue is 0.00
